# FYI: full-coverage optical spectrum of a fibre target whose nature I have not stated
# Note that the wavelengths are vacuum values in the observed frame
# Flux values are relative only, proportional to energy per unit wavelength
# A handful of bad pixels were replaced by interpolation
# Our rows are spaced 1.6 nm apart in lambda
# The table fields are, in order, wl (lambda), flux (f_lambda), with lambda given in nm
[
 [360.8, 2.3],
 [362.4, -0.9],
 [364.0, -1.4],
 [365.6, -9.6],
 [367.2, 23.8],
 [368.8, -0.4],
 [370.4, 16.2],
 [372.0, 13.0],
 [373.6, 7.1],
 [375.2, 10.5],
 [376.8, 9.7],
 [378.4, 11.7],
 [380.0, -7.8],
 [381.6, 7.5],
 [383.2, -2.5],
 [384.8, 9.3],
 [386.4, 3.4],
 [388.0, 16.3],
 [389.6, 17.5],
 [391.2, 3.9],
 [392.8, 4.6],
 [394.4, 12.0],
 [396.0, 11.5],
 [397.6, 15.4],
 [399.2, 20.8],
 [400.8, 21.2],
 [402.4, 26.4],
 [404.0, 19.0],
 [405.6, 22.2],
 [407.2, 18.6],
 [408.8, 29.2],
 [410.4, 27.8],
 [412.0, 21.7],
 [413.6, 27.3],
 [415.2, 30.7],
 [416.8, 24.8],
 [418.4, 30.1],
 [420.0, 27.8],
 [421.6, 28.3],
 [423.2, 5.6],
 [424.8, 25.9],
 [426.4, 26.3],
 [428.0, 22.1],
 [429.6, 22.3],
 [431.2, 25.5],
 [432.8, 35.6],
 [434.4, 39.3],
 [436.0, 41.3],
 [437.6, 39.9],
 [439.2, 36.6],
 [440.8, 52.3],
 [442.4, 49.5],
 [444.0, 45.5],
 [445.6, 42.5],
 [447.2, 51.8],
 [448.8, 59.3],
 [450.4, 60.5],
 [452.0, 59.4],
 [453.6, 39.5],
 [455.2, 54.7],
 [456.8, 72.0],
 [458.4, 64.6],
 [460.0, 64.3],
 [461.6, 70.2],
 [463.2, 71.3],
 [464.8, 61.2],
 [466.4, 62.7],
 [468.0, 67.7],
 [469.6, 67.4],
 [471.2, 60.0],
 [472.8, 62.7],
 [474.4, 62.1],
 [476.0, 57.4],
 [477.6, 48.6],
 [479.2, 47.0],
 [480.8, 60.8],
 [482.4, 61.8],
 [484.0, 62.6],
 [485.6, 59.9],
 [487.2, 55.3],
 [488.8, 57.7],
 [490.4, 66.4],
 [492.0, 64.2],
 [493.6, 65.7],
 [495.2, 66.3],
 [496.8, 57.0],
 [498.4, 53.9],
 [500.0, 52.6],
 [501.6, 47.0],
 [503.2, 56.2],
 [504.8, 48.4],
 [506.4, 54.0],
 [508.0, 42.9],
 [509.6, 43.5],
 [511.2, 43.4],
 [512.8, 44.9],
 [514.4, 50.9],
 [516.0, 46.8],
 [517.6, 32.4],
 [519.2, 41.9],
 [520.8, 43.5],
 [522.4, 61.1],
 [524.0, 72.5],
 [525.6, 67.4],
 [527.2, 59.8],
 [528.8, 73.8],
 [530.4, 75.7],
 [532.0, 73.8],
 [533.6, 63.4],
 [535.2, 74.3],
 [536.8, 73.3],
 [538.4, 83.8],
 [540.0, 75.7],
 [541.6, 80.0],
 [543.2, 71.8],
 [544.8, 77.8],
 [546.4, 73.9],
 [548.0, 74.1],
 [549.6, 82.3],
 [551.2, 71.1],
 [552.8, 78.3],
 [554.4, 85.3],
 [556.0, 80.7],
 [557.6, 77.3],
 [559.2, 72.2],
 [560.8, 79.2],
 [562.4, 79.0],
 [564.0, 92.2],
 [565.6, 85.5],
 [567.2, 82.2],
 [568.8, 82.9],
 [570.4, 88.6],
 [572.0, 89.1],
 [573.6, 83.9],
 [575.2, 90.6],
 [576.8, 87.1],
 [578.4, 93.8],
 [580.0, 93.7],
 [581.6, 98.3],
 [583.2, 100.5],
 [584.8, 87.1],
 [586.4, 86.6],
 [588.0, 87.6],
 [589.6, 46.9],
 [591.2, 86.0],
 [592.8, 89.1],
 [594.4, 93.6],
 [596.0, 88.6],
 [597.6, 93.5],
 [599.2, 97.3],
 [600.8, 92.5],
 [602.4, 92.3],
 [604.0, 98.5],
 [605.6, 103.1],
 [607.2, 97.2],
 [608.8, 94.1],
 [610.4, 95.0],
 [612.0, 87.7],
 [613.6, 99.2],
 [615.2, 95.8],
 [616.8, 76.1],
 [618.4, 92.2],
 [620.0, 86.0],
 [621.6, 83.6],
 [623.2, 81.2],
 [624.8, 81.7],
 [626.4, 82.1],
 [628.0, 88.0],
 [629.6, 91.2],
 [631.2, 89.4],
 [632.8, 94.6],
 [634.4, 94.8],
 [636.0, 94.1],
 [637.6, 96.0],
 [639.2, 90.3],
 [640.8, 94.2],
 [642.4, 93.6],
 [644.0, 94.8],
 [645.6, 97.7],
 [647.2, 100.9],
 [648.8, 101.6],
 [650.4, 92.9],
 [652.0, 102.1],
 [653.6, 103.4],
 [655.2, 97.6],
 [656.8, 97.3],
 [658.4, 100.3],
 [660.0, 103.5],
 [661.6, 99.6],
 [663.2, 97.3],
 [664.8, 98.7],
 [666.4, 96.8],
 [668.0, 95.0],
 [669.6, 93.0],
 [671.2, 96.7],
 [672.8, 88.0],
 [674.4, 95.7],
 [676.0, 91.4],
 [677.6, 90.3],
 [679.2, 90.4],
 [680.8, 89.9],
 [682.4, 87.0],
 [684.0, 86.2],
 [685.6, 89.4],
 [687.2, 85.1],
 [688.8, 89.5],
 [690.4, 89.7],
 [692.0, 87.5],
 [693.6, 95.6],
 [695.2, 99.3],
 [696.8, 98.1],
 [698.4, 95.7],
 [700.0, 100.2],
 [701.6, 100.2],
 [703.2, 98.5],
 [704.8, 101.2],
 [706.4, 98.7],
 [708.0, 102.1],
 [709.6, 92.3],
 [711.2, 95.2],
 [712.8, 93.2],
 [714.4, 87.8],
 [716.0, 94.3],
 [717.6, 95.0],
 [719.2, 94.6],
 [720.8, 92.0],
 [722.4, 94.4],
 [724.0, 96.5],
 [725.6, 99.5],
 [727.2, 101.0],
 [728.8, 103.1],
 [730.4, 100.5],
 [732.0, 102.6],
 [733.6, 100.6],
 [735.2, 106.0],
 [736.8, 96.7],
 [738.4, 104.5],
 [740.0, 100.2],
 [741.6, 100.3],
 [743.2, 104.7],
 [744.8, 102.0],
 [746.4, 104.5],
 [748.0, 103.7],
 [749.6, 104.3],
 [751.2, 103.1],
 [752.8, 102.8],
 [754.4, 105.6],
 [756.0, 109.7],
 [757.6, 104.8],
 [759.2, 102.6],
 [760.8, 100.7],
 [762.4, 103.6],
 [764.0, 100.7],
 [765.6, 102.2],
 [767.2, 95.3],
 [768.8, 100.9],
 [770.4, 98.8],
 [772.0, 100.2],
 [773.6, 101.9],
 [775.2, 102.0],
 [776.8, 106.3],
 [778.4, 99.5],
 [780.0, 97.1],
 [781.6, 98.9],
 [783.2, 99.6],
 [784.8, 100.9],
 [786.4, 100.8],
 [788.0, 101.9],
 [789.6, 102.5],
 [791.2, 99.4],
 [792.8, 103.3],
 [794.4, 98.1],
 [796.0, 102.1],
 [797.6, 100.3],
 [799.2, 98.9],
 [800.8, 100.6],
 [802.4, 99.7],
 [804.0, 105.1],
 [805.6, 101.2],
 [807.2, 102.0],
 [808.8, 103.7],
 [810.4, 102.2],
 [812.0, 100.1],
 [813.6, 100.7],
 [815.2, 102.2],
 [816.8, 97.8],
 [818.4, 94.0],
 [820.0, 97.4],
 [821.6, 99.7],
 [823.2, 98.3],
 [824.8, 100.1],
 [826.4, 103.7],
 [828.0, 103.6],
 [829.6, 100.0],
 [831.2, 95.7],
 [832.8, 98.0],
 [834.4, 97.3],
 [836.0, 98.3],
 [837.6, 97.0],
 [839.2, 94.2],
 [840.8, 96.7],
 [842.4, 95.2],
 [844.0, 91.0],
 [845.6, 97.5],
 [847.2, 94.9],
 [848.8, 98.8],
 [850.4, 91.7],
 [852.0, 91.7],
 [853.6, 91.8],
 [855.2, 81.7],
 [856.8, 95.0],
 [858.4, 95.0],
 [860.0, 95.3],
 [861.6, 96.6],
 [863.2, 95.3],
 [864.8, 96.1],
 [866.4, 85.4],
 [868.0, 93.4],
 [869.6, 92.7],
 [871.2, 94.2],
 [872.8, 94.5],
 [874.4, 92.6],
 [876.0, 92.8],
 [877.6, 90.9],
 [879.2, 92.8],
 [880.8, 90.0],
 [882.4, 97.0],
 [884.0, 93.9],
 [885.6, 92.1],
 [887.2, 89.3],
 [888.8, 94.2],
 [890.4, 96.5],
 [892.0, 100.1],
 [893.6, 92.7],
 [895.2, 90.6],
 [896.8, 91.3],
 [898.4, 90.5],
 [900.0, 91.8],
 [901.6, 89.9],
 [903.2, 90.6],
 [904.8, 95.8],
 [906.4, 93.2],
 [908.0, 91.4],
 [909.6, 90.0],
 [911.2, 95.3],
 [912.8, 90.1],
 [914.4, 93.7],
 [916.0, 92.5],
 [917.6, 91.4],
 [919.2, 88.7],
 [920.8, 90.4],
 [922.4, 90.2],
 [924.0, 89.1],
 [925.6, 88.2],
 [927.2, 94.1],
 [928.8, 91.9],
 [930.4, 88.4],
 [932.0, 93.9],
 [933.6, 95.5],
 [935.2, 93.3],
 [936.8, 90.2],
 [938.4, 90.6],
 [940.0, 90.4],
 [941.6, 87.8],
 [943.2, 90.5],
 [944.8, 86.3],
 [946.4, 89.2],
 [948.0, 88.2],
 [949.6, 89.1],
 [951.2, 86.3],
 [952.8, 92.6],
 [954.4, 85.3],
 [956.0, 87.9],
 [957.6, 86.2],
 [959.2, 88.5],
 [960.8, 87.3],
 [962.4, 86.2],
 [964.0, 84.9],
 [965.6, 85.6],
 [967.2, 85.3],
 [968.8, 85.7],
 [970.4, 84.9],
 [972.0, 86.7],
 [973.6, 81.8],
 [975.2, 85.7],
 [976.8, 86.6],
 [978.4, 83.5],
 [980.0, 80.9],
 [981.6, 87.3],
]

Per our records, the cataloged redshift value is 0.00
